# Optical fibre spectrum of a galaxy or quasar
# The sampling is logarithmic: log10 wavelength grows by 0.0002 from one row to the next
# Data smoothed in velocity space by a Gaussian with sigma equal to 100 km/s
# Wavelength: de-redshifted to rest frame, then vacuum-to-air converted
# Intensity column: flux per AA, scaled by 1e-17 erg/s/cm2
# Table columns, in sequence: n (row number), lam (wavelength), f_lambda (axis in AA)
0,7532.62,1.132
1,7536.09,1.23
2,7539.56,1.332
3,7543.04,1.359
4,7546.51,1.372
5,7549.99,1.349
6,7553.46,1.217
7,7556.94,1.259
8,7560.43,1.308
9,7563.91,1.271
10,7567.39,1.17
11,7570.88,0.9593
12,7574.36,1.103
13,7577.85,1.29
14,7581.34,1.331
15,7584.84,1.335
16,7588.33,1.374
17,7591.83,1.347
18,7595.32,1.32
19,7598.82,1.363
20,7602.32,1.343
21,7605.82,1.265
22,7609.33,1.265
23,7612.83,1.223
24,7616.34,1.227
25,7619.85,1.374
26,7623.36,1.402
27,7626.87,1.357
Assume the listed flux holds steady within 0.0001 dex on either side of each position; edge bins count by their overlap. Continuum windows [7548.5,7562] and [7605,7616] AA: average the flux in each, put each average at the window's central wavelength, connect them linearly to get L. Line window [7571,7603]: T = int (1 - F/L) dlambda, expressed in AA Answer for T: -0.8 AA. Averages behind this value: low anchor 1.28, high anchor 1.25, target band 1.29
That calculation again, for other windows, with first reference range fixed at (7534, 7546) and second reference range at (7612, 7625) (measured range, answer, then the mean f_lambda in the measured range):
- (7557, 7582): 2.03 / 1.2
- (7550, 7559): 0.32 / 1.26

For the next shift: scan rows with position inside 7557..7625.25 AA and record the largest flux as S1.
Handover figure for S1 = 1.402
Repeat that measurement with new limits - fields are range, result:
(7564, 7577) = 1.17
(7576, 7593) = 1.374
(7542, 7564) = 1.372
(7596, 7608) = 1.363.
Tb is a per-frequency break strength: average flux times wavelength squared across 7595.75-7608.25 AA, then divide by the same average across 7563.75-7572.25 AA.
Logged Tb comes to 1.2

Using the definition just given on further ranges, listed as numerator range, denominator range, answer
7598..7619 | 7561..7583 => 1.08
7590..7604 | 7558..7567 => 1.07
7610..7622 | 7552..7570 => 1.05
